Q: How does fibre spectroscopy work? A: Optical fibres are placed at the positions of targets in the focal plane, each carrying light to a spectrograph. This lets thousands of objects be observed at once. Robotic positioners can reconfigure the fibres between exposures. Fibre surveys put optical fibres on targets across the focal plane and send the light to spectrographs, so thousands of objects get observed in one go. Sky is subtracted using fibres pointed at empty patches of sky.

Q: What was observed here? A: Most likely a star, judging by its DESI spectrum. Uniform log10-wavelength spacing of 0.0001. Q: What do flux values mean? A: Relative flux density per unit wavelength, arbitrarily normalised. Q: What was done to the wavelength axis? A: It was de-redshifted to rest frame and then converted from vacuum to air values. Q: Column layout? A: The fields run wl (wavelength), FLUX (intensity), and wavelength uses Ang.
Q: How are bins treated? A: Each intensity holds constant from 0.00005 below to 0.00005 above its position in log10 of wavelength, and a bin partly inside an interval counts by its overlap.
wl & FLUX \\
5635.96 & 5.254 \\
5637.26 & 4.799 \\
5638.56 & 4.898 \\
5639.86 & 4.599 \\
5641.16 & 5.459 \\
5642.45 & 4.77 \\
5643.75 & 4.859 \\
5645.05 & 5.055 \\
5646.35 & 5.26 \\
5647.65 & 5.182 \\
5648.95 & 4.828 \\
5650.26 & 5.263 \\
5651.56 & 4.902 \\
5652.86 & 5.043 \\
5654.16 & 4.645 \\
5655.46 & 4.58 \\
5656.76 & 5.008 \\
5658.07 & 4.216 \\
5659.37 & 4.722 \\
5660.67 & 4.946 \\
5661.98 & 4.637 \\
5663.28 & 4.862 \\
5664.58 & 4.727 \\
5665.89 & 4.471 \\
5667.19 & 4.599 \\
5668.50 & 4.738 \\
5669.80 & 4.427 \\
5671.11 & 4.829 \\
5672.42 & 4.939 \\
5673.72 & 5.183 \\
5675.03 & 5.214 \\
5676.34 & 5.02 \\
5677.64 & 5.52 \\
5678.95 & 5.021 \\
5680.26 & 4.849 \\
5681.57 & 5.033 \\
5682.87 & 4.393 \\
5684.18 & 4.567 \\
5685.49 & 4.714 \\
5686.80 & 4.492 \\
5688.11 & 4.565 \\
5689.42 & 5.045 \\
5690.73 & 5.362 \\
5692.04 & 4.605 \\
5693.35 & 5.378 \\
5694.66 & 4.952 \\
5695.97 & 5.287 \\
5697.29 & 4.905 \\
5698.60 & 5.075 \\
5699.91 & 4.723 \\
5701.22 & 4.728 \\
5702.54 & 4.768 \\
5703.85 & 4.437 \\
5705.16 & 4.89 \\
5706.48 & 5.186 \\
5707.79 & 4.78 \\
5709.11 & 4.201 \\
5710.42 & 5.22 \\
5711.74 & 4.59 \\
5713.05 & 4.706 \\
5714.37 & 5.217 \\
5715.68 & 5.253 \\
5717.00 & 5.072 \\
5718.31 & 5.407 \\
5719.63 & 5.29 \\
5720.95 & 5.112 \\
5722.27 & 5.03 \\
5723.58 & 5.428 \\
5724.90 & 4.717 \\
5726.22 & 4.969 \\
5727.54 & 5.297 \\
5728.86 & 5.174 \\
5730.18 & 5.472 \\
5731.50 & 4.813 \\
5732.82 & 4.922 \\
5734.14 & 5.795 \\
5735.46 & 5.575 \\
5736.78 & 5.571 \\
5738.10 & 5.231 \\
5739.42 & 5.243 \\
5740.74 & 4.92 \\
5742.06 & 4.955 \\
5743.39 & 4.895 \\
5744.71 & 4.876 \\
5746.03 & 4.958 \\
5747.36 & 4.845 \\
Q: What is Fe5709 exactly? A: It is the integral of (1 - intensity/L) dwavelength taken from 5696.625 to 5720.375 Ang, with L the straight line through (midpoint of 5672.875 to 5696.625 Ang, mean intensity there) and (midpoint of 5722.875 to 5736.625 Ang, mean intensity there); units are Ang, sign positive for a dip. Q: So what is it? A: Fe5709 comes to 0.9 Ang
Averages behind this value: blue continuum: 4.96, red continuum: 5.23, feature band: 4.91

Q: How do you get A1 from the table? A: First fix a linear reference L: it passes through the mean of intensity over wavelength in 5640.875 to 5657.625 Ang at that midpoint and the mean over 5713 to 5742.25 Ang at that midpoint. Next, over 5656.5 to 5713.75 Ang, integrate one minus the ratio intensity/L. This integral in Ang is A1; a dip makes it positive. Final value 2.7 Ang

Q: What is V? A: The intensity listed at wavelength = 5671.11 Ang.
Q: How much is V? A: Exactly 4.829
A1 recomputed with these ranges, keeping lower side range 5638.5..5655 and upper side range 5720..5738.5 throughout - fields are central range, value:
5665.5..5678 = 0.4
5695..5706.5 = 0.6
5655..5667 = 0.8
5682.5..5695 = 0.7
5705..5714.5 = 0.6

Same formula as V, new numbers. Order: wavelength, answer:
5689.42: 5.045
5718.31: 5.407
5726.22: 4.969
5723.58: 5.428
